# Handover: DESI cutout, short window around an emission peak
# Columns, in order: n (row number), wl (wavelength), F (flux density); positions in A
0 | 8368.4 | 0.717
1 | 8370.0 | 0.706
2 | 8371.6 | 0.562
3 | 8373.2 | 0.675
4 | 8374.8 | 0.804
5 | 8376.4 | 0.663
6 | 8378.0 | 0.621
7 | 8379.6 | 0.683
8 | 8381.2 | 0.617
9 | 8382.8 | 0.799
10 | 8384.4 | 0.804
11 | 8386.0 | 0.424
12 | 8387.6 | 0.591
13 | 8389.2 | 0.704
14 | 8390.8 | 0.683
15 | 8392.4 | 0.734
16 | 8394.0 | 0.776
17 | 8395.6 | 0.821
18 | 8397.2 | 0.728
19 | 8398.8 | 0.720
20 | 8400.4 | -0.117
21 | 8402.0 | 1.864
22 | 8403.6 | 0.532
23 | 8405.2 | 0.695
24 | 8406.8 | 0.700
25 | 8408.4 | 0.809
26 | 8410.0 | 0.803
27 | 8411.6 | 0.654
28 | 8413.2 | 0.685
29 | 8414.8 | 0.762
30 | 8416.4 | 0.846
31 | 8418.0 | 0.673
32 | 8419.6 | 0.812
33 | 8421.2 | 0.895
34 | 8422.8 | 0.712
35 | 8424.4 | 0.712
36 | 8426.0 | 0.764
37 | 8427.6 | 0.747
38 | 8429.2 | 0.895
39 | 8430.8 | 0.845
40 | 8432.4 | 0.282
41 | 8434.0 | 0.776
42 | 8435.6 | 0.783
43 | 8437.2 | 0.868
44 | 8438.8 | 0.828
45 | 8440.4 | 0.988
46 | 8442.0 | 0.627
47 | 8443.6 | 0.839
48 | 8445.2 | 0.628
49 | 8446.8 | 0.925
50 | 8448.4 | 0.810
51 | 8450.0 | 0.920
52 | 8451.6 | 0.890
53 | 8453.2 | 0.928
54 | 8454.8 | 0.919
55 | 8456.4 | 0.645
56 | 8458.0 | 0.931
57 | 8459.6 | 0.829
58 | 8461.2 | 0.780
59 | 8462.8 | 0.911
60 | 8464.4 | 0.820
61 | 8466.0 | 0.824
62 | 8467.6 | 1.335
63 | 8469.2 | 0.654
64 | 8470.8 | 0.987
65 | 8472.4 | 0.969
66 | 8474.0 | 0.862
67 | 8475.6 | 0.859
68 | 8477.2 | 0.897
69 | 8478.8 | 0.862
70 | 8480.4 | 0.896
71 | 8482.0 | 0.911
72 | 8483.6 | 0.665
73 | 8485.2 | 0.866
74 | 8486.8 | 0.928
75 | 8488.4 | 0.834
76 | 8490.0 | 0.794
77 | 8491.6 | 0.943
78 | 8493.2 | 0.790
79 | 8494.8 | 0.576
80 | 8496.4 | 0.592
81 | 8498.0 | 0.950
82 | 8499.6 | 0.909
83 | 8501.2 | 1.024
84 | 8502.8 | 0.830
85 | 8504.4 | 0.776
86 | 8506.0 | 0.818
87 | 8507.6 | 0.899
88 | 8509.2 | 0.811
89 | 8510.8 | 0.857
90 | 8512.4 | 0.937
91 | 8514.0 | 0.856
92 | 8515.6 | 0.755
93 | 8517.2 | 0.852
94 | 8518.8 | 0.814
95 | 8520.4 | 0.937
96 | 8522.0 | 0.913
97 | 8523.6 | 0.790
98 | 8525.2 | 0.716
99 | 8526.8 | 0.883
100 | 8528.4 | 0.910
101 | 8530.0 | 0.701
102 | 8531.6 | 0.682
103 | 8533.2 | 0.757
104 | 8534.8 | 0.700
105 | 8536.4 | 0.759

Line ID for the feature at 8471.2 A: Mg II 2798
